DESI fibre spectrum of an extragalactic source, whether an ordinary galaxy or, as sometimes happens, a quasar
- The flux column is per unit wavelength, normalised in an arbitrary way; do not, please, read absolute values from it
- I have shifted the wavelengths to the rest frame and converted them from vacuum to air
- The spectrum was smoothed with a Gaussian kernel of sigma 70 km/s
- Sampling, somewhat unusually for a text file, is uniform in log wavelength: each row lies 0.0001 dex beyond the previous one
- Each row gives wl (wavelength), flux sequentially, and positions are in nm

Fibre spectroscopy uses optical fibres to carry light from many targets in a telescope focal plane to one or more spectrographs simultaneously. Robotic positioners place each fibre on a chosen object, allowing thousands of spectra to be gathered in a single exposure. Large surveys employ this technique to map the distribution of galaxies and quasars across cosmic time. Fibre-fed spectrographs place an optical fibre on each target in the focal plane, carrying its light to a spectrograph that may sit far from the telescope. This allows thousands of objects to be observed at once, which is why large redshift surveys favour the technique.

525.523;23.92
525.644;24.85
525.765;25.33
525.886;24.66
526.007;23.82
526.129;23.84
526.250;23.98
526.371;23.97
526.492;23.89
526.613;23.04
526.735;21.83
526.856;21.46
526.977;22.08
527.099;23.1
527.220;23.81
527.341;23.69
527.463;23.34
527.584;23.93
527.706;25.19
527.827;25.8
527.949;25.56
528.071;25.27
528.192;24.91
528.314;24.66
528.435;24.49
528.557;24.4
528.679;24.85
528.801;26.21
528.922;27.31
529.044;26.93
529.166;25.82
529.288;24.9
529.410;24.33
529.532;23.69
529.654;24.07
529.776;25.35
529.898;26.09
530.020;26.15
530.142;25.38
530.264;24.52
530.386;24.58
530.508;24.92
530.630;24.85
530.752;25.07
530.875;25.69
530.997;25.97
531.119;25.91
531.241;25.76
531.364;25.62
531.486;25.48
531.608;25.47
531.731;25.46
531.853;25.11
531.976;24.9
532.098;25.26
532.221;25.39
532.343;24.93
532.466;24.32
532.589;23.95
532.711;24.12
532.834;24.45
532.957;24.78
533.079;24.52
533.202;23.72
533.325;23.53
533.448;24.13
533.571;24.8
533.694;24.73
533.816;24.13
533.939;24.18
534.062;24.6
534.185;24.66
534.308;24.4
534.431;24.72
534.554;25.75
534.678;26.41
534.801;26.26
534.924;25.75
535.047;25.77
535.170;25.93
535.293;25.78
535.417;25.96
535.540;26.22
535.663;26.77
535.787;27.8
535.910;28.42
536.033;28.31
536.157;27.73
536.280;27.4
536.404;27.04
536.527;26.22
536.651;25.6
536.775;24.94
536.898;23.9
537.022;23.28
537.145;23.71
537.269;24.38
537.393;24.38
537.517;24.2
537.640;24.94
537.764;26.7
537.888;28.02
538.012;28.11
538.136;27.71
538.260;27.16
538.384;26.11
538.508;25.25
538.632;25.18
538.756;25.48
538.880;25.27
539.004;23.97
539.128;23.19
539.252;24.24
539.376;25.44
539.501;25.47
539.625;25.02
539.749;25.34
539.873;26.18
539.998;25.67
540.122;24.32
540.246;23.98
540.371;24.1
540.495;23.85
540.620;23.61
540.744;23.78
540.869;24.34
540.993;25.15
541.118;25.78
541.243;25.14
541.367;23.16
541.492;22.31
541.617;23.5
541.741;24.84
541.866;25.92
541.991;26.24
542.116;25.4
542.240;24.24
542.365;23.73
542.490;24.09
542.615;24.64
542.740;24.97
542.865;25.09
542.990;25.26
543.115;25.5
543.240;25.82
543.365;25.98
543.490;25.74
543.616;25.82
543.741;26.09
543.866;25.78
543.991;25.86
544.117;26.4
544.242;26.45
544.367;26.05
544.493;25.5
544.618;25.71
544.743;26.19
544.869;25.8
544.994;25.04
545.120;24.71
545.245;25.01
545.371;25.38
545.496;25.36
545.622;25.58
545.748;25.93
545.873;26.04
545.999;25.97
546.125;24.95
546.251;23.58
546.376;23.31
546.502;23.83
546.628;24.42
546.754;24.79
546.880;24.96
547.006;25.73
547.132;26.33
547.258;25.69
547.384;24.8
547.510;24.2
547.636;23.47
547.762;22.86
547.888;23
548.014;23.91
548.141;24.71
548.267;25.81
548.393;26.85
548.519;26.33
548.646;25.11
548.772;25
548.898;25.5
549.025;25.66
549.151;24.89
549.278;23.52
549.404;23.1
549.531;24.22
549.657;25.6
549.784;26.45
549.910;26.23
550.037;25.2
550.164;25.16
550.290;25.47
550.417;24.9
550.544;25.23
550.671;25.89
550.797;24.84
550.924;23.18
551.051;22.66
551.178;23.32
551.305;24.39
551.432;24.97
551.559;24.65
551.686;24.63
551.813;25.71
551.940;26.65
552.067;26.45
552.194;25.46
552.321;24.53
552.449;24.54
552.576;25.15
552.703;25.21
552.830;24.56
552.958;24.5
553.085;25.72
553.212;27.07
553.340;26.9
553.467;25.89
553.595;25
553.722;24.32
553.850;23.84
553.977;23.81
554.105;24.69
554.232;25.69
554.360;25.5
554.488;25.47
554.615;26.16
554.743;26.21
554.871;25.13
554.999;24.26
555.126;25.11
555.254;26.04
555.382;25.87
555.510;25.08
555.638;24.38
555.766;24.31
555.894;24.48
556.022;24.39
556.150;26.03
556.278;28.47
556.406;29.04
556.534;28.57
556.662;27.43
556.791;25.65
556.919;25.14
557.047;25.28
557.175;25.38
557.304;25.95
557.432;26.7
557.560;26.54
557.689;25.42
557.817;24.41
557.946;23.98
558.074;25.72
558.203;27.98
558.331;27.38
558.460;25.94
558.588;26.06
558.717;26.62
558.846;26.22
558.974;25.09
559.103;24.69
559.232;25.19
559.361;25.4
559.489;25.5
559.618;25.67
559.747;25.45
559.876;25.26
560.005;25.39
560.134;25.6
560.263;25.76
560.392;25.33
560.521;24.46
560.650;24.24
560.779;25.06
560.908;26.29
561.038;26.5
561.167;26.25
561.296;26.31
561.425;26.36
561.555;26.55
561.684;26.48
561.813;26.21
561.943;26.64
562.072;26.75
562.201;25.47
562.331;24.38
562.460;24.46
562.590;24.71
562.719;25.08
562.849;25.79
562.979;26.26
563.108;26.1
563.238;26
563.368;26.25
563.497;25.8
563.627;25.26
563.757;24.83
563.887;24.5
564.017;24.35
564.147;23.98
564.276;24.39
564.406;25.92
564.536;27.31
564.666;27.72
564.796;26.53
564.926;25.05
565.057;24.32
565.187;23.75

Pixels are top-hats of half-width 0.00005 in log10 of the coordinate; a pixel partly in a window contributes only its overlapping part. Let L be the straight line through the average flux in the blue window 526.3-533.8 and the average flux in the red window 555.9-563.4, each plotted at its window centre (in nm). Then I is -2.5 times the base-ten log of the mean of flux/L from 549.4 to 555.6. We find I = 0.02 mag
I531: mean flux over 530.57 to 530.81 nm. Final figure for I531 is 25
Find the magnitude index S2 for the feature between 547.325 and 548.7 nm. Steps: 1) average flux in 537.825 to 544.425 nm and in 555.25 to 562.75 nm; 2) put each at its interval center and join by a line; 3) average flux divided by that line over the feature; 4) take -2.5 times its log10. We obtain 0.03 mag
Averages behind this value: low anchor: 25.2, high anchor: 25.8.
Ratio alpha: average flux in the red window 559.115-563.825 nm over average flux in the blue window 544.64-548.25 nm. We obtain 1.0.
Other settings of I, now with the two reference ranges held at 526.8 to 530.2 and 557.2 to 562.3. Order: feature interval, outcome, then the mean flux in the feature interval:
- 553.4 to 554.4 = 0.033 mag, 24.8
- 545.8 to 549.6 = 0.027 mag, 24.8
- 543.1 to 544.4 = -0.030 mag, 26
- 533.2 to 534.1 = 0.029 mag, 24.3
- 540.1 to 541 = 0.047 mag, 24.1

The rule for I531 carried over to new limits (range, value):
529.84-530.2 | 25.9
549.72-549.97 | 26.4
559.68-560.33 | 25.5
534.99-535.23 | 25.9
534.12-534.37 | 24.5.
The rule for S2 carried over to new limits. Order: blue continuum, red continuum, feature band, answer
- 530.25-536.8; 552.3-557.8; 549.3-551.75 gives 0.04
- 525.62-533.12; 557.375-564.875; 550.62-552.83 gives 0.03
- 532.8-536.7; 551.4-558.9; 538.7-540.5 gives 0.04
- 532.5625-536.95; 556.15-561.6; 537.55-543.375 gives 0.02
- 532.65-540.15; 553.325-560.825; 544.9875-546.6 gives 0.02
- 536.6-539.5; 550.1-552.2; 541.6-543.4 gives 0.00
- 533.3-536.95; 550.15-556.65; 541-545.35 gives 0.01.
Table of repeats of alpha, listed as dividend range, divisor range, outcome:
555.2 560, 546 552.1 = 1.04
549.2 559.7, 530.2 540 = 1.00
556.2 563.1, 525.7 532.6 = 1.05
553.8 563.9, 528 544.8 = 1.02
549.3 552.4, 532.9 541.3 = 0.98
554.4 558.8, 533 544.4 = 1.02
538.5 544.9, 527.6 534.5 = 1.00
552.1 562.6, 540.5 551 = 1.02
